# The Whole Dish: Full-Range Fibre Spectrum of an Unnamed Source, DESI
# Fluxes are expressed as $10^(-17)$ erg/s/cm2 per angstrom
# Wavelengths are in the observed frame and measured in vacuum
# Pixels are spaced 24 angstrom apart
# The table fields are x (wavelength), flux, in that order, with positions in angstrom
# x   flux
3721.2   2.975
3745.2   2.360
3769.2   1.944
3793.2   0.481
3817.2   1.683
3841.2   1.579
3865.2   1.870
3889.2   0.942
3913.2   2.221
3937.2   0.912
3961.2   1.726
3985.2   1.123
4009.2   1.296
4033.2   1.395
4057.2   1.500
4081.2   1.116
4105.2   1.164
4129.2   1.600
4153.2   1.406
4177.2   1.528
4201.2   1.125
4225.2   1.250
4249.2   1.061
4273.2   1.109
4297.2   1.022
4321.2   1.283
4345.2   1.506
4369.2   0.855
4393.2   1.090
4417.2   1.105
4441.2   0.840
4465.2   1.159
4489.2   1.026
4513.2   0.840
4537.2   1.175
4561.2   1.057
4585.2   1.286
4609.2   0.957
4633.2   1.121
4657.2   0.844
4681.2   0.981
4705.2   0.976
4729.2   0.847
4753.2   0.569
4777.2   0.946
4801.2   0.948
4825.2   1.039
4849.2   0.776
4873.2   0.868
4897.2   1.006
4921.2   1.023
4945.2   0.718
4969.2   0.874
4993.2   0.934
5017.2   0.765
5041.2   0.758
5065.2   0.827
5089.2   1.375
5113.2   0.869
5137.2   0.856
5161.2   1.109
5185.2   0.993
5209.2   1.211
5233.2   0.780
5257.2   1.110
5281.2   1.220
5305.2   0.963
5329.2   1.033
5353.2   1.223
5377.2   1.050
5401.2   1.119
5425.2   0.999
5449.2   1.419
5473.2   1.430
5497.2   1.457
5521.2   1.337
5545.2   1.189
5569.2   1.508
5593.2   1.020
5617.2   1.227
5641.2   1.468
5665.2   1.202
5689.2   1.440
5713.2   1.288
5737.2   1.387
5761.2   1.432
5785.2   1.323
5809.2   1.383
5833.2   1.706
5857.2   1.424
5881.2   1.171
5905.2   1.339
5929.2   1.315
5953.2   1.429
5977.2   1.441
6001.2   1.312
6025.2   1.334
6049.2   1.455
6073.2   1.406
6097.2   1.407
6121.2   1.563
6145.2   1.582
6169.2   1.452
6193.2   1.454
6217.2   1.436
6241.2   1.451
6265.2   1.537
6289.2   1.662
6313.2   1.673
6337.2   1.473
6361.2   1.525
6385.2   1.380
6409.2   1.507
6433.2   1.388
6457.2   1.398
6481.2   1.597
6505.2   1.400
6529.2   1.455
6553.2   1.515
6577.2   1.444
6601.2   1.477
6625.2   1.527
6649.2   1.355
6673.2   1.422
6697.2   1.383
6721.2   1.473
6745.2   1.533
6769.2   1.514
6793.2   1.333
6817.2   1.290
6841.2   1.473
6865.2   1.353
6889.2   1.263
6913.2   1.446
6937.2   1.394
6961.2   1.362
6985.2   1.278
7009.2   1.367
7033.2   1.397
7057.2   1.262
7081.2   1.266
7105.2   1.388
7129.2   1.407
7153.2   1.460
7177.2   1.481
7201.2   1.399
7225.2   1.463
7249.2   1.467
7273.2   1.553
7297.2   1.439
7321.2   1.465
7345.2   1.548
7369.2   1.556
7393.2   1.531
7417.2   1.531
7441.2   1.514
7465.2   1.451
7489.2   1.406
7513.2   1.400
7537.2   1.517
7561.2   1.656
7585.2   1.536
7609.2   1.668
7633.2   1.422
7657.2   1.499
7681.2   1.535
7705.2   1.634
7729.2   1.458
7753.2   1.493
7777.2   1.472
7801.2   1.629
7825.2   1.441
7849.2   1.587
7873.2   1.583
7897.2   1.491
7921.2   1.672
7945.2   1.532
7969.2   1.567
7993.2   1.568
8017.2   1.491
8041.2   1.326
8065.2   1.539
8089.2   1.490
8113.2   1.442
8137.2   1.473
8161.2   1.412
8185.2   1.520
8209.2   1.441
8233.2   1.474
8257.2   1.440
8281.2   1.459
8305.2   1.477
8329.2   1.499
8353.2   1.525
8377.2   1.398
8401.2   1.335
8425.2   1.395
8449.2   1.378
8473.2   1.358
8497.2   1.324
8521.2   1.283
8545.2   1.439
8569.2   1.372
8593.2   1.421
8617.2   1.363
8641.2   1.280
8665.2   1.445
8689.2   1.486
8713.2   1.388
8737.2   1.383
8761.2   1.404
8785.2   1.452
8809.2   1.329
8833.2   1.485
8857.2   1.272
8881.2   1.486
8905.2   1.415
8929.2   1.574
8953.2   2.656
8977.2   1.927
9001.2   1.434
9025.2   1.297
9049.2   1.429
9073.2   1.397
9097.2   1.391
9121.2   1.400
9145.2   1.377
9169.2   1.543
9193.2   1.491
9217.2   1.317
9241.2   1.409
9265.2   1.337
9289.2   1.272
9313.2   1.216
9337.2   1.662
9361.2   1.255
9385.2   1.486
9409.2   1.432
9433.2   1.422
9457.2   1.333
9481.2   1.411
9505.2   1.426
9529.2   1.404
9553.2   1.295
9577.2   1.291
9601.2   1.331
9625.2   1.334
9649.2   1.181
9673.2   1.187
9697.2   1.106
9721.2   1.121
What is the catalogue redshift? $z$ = 0.364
